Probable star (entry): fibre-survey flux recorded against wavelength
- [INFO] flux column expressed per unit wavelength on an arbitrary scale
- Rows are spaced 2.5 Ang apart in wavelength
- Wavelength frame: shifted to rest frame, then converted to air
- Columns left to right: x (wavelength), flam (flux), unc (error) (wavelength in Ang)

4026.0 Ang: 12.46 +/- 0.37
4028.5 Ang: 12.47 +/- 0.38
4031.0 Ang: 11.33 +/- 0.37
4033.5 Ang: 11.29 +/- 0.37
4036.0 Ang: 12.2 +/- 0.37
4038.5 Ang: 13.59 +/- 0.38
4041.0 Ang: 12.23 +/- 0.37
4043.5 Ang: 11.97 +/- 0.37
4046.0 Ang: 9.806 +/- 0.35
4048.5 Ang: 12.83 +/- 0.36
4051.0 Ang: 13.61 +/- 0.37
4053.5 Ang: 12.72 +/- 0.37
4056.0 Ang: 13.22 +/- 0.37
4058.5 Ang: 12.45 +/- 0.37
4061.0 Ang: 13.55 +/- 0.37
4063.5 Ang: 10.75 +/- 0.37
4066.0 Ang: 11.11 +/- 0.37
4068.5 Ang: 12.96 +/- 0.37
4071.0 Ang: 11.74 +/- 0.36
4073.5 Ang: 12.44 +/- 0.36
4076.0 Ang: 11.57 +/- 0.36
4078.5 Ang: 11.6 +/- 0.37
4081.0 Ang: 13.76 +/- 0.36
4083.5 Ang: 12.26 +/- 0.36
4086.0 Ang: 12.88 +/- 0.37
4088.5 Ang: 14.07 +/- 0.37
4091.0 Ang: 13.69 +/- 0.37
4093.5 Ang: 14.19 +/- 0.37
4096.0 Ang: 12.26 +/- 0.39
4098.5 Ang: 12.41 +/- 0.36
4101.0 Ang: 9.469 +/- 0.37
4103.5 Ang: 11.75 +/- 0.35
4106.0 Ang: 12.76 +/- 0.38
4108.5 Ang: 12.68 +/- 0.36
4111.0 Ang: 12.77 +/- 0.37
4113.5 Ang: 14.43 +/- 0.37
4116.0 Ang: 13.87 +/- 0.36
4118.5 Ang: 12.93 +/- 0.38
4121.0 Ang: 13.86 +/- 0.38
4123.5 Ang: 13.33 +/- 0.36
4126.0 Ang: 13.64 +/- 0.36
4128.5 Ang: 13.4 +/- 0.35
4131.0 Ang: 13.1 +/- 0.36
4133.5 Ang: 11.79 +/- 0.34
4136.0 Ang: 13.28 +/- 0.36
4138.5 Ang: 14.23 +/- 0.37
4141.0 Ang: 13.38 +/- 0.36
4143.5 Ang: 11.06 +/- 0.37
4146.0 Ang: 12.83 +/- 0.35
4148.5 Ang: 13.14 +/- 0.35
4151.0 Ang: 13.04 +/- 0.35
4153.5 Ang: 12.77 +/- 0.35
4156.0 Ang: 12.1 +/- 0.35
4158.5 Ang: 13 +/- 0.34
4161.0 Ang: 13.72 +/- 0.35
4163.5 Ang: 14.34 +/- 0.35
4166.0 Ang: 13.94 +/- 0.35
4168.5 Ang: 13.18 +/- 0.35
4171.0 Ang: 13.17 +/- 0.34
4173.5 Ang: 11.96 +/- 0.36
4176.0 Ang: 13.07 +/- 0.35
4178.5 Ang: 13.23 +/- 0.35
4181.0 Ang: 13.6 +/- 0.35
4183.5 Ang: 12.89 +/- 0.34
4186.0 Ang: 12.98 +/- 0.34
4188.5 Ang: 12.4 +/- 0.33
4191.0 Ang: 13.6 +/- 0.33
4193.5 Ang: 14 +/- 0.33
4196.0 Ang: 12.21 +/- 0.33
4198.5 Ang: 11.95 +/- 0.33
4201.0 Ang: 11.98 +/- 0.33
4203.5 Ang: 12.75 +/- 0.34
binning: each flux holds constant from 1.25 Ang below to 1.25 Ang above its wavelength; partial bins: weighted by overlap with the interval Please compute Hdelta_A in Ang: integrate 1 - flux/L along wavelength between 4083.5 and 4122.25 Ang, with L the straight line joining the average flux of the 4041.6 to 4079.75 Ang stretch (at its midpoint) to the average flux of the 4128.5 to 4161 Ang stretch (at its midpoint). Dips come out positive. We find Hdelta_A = -1.2 Ang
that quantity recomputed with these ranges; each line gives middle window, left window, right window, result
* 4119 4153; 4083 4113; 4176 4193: -0.5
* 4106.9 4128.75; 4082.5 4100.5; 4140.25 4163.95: -0.8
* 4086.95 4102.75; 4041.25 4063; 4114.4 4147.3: 0.2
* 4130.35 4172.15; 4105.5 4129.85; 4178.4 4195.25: 0.7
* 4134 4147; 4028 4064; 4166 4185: 0.0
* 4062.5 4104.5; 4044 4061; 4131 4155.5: 1.0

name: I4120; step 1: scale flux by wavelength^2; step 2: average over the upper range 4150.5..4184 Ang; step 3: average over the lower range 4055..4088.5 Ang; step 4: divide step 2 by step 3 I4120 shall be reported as 1.1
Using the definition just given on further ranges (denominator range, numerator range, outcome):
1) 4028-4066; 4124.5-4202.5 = 1.13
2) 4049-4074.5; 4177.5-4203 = 1.10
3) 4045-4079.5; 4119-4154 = 1.11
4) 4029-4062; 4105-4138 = 1.11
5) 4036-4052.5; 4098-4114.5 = 1.03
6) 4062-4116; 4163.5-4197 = 1.10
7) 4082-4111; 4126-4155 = 1.05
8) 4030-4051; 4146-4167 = 1.16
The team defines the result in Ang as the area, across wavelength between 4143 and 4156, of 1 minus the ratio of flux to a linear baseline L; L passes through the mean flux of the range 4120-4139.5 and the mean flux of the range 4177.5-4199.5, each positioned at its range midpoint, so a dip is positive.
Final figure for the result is 0.58 Ang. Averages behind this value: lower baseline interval 13.3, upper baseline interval 13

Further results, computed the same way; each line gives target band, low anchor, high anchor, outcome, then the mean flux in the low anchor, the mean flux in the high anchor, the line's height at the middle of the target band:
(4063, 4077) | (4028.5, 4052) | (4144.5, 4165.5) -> 0.6 Ang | 12.1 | 13.1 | 12.4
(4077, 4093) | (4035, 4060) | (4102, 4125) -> -0.3 Ang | 12.5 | 13.1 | 12.8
